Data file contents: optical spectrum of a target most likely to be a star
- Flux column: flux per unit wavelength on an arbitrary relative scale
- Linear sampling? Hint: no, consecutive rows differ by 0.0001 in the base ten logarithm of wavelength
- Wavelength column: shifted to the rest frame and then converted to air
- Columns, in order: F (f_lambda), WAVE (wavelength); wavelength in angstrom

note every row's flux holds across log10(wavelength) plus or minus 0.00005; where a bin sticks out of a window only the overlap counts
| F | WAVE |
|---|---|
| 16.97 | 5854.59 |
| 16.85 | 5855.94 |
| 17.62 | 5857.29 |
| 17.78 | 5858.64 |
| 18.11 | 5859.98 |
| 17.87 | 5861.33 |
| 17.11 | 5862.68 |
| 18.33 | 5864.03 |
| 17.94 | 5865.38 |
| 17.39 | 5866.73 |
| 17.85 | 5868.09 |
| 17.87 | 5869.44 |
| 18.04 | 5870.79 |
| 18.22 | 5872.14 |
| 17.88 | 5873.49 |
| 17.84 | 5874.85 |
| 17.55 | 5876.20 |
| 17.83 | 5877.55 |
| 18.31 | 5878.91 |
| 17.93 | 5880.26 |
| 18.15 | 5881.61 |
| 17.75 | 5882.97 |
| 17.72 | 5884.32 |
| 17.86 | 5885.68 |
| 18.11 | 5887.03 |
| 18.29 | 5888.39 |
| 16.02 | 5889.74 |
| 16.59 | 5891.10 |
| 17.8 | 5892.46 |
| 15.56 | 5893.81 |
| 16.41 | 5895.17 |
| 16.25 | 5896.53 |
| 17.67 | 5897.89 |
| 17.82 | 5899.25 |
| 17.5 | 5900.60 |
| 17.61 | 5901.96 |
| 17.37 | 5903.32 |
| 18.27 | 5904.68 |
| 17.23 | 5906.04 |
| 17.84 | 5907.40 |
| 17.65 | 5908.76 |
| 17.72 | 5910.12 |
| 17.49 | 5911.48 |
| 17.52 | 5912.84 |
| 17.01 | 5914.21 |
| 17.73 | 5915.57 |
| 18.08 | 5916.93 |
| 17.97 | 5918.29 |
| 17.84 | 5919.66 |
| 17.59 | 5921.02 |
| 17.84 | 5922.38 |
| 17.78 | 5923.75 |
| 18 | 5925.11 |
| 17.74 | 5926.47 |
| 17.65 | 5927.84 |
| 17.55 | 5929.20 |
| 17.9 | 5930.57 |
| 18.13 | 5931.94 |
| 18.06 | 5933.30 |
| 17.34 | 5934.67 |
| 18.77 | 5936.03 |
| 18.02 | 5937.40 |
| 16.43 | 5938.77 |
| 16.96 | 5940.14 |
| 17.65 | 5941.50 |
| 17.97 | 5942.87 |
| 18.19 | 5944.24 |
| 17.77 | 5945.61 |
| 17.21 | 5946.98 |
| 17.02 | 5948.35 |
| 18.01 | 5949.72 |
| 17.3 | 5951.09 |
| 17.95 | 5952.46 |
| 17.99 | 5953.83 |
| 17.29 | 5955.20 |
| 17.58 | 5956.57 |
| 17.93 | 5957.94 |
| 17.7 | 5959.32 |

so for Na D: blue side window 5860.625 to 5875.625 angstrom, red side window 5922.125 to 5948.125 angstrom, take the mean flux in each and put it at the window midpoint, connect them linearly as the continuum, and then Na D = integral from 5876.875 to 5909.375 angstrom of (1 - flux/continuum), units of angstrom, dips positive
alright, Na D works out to 0.57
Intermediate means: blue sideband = 17.8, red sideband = 17.7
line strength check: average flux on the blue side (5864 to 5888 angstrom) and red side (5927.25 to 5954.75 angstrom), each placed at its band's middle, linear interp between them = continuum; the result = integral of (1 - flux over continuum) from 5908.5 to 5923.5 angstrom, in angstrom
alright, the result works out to 0.1 angstrom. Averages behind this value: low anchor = 17.9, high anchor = 17.7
